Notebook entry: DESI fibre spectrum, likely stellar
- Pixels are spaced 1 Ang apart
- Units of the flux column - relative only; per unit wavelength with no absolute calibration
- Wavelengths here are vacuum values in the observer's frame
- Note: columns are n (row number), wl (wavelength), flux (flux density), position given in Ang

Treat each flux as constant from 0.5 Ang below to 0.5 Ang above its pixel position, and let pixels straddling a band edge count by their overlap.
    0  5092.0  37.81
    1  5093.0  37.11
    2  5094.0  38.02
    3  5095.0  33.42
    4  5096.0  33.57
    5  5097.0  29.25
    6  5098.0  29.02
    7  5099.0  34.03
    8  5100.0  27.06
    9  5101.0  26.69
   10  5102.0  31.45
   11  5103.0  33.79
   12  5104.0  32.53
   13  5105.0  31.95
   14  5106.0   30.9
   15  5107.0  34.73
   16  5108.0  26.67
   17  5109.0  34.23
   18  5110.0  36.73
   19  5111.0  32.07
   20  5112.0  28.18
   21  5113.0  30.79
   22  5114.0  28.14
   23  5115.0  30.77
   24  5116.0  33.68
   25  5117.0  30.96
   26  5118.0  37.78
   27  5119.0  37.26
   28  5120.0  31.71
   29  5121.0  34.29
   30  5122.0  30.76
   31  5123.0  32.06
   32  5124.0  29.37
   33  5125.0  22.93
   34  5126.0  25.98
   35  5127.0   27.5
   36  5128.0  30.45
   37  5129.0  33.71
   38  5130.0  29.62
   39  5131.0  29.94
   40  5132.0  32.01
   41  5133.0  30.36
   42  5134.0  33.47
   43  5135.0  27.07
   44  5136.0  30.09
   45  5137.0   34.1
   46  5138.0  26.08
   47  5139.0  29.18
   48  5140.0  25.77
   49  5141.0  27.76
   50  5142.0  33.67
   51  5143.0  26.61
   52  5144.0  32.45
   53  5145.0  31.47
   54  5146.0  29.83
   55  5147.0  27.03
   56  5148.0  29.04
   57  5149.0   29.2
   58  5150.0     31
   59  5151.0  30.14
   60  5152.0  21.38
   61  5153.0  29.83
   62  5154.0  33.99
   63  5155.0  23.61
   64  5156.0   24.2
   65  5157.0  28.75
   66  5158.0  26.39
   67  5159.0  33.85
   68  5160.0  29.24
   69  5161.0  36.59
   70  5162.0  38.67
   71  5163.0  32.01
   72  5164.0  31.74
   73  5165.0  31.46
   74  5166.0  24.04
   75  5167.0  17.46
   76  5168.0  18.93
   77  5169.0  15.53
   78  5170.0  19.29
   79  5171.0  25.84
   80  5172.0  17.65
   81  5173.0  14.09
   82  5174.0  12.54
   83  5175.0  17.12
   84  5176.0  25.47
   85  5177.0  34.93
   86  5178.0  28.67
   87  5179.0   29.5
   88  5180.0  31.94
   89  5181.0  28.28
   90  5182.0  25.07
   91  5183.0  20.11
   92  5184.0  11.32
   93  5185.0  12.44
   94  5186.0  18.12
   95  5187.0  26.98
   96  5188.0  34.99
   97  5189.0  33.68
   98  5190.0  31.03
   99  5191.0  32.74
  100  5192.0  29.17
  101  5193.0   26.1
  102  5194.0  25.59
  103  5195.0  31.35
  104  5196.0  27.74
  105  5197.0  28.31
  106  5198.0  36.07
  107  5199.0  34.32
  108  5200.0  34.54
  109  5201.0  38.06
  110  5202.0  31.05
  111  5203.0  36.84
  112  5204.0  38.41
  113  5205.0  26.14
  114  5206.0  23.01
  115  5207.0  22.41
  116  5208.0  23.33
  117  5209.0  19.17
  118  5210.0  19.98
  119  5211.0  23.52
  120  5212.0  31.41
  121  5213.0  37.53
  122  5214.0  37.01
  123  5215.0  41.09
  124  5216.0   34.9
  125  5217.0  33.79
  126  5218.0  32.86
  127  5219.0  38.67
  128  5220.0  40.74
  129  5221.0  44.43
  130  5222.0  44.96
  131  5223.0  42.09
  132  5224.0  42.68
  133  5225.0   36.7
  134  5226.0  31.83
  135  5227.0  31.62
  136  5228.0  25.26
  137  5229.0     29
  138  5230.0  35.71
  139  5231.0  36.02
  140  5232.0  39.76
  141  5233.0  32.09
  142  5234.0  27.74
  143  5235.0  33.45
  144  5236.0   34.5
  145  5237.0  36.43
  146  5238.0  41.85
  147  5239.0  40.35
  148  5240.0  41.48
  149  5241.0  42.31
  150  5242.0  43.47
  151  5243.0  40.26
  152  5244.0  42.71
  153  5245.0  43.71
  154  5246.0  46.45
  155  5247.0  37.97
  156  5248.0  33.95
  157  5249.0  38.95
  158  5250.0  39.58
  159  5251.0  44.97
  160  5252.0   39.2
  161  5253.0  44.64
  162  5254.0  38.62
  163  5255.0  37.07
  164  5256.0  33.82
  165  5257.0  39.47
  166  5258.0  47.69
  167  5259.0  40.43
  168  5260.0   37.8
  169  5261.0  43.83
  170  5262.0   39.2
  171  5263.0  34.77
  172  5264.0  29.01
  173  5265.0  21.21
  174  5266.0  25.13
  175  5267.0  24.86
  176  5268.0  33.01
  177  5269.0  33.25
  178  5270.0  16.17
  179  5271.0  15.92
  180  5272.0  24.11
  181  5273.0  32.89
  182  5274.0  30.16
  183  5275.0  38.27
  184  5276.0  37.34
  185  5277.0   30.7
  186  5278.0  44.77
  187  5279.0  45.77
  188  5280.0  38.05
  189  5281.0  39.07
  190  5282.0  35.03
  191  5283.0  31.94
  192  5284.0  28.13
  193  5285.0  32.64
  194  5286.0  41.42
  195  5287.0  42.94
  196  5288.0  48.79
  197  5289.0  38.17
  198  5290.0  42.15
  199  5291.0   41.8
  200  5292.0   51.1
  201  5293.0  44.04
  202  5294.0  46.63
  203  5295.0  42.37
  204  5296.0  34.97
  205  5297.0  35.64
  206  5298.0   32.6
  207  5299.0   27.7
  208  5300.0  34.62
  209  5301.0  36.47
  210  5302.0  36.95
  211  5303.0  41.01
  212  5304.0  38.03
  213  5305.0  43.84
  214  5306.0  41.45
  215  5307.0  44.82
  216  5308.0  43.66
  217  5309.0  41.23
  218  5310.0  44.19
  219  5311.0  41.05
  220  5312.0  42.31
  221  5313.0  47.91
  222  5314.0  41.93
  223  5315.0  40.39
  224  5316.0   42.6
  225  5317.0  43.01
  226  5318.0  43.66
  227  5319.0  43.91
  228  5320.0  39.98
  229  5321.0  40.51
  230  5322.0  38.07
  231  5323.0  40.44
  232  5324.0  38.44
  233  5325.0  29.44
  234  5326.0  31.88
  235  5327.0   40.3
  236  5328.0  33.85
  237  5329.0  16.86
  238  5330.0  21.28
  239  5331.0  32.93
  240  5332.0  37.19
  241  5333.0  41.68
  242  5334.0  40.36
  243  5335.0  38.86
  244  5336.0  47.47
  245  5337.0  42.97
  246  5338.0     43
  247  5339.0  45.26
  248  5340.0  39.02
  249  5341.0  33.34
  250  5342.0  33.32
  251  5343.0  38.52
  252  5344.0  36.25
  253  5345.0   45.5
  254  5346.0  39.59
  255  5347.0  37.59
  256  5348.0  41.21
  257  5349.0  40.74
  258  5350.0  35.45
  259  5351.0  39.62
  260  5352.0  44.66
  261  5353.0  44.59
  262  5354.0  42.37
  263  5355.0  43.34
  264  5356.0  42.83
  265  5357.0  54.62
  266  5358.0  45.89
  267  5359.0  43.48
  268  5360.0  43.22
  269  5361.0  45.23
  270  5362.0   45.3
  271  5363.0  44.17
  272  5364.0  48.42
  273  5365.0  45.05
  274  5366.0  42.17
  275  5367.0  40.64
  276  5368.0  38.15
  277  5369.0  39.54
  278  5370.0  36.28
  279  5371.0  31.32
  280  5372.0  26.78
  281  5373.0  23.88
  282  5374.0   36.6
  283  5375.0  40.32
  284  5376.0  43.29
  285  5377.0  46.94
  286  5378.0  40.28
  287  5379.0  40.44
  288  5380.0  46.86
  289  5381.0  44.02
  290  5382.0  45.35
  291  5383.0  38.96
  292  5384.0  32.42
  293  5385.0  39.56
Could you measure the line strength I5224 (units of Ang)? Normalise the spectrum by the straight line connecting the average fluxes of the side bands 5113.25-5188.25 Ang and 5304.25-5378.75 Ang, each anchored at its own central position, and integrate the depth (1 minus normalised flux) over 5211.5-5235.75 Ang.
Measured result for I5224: -2.6 Ang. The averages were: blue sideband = 27.8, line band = 35.9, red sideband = 40.1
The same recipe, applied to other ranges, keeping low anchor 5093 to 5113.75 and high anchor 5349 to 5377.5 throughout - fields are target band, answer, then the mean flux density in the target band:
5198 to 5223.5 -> 1.8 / 33.3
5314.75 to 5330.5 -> 1.3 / 36.5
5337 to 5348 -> 0.3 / 39.4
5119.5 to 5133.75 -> 1.1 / 30.1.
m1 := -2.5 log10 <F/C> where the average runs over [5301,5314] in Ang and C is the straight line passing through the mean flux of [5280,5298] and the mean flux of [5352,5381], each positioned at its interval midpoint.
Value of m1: -0.05 mag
